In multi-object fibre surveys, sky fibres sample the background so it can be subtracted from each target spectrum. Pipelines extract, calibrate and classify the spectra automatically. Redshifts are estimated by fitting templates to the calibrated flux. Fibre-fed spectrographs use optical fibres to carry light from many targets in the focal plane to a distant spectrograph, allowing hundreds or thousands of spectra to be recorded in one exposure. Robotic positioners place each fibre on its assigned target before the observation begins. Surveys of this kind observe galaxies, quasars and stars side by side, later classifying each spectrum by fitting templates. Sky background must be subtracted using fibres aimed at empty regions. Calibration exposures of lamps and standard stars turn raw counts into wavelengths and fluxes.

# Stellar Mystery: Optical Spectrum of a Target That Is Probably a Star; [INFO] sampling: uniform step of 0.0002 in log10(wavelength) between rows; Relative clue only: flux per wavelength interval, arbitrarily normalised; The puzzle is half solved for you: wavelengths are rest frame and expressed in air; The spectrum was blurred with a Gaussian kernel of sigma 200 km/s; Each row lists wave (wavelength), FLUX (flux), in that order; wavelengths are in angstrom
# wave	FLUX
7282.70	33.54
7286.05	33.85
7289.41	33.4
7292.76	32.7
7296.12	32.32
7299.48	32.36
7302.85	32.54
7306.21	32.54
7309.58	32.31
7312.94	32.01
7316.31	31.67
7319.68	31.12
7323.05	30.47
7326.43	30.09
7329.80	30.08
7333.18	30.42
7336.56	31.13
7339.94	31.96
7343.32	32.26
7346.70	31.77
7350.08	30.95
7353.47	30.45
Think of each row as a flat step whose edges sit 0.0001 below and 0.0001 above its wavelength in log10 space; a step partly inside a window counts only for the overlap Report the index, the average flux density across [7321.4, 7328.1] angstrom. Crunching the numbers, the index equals 30.2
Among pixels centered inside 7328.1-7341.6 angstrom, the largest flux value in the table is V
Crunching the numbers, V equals 31.96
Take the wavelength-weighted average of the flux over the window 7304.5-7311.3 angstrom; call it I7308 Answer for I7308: 32.5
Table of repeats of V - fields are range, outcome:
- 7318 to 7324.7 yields 31.12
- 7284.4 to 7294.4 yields 33.85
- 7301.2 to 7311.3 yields 32.54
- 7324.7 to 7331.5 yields 30.09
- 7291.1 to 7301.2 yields 32.7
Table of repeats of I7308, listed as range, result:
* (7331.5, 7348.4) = 31.5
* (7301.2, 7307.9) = 32.5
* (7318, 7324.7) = 30.8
